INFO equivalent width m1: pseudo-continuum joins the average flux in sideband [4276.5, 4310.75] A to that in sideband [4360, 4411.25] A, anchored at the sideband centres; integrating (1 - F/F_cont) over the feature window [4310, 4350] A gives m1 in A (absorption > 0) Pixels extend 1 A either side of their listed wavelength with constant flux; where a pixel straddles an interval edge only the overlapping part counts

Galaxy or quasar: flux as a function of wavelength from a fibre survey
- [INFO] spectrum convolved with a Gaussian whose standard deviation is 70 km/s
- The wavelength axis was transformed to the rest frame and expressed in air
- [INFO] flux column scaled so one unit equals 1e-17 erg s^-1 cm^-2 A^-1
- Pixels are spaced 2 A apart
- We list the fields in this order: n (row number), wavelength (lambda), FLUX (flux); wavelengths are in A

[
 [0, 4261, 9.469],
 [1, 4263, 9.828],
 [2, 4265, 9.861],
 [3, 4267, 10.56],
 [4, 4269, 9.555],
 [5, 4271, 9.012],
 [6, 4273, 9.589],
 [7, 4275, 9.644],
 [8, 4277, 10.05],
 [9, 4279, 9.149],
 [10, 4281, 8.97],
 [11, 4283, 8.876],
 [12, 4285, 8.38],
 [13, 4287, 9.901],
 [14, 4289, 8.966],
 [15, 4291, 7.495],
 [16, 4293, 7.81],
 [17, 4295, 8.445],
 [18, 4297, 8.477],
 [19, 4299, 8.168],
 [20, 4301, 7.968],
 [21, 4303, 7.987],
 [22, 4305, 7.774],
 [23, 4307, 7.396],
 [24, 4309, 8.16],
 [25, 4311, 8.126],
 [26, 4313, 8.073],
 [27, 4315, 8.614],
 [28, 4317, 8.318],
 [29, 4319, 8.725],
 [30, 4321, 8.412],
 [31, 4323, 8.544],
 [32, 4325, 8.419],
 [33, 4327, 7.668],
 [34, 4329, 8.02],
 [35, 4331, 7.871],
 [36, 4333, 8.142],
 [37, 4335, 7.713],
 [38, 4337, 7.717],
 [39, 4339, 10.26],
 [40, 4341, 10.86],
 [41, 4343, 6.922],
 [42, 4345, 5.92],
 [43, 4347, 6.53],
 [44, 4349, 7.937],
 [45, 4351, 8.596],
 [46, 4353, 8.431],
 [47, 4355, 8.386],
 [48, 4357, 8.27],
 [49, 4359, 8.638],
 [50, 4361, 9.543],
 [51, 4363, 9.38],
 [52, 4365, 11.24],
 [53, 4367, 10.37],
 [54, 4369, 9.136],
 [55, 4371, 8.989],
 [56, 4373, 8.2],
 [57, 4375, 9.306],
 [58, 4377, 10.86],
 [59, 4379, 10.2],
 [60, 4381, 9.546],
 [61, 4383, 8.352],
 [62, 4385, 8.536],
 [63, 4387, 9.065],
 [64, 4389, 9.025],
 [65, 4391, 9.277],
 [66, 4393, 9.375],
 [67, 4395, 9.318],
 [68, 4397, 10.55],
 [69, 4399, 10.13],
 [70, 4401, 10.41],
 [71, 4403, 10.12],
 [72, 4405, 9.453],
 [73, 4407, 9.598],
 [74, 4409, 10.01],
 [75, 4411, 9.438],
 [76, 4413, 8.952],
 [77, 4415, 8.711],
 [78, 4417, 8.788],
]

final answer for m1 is 3.4 A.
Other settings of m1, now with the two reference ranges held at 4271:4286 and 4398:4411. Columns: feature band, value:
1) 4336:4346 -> 1.3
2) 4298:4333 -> 4.8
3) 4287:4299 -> 1.2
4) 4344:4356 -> 2.5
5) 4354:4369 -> 0.5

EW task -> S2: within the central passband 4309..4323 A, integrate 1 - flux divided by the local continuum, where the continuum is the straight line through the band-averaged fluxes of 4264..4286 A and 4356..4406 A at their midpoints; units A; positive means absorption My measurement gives 1.6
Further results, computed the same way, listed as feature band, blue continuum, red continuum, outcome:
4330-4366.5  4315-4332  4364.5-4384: 1.7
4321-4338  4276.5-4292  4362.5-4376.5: 2.3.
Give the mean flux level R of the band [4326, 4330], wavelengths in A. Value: 7.84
